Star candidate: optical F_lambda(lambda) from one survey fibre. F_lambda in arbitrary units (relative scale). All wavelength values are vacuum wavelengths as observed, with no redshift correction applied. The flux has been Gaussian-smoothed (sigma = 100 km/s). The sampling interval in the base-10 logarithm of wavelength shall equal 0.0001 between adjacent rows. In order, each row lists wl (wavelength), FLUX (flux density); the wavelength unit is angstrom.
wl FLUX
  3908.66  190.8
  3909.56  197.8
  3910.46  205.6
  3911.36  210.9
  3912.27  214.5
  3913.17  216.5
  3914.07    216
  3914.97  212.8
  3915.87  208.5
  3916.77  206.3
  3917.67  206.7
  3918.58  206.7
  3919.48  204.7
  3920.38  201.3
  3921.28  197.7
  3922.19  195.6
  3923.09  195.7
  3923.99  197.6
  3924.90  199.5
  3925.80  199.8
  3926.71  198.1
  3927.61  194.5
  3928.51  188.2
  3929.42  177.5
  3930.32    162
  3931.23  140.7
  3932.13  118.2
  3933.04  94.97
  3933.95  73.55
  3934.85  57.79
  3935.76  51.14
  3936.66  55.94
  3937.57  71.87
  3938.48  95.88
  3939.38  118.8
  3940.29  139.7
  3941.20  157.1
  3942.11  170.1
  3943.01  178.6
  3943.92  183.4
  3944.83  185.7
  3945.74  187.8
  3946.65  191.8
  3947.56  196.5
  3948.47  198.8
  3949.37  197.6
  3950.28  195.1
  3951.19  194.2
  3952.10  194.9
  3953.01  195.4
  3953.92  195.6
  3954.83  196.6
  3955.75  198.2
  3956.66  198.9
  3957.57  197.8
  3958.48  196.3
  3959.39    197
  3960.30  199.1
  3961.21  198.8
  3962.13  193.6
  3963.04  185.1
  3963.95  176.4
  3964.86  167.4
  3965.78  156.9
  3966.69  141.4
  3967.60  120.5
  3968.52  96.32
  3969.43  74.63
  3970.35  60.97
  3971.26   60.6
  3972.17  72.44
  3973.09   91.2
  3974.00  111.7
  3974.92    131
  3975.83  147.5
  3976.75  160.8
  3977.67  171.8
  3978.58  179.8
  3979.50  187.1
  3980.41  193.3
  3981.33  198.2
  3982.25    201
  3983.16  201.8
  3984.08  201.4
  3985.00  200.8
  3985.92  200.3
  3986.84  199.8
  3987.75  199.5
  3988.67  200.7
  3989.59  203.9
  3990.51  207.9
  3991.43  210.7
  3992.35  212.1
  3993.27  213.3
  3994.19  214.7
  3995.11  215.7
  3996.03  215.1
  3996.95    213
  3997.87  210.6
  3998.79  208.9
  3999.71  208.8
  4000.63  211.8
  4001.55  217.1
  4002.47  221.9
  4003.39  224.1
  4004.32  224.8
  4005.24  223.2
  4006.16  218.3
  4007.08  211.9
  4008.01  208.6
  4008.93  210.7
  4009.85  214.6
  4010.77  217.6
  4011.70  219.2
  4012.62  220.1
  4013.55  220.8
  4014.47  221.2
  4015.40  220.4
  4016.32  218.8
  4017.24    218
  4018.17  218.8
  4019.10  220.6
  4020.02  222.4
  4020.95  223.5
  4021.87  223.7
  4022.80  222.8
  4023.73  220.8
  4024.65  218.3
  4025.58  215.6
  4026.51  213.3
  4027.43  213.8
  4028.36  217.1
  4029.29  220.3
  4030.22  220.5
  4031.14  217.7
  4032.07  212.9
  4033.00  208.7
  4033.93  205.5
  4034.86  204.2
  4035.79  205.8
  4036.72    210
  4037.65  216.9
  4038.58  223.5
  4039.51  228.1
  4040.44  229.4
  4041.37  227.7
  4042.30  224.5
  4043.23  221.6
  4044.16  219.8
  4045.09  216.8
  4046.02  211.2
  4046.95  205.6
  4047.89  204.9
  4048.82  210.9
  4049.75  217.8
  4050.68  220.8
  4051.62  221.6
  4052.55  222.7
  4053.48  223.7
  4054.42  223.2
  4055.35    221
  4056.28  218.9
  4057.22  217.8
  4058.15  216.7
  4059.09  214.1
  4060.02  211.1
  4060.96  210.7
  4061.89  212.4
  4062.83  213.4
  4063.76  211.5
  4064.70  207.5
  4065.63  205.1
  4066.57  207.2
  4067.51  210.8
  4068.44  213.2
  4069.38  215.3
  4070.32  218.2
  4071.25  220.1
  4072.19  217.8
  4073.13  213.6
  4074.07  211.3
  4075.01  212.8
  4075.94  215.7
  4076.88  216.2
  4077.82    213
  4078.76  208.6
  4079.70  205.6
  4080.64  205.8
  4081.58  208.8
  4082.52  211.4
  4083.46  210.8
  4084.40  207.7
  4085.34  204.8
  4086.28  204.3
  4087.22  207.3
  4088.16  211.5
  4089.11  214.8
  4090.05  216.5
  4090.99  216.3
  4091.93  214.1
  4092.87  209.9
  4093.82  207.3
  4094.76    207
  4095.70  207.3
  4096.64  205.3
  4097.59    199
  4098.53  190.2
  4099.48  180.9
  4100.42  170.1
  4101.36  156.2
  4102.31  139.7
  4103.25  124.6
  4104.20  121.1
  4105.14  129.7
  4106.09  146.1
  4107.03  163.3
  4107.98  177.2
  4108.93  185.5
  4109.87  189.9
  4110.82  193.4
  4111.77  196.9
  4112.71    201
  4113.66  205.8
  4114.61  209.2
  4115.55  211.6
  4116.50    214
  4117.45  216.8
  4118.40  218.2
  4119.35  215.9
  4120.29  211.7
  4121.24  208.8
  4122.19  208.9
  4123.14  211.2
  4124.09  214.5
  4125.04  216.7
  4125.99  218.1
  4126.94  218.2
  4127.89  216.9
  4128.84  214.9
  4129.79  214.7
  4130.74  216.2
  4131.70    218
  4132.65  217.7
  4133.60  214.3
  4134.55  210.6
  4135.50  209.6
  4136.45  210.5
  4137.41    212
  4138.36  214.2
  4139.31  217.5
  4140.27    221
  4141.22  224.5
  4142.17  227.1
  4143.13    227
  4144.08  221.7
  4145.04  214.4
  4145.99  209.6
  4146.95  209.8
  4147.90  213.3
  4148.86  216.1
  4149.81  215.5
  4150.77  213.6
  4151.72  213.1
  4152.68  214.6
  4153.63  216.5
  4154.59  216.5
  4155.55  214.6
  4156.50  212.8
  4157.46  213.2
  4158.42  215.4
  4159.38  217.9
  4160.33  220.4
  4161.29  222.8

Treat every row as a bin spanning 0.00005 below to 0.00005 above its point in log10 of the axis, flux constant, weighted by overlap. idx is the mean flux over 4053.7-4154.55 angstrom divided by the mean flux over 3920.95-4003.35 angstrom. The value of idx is 1.2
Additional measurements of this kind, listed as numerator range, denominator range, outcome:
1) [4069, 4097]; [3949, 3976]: 1.34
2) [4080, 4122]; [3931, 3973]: 1.29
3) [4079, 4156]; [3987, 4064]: 0.94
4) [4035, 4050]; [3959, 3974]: 1.60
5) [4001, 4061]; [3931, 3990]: 1.37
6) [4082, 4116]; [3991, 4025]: 0.88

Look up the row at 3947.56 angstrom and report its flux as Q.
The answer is 196.5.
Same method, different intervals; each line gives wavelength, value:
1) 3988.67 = 200.7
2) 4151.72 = 213.1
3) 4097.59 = 199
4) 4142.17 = 227.1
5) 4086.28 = 204.3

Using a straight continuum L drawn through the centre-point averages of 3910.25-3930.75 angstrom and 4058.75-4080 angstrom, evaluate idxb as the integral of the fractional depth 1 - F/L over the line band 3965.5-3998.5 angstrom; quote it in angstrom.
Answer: 5.9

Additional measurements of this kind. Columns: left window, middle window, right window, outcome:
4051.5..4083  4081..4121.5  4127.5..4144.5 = 4.05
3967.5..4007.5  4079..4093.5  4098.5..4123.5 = -2.02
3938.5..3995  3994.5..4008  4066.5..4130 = -2.61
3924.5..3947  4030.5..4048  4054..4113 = -3.11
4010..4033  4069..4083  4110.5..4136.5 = 0.15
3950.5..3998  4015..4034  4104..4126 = -3.63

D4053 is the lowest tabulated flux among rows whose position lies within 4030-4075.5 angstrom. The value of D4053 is 204.2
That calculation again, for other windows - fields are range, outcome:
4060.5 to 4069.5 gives 205.1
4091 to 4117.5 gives 121.1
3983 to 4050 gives 199.5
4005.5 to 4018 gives 208.6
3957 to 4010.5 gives 60.6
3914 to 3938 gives 51.14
